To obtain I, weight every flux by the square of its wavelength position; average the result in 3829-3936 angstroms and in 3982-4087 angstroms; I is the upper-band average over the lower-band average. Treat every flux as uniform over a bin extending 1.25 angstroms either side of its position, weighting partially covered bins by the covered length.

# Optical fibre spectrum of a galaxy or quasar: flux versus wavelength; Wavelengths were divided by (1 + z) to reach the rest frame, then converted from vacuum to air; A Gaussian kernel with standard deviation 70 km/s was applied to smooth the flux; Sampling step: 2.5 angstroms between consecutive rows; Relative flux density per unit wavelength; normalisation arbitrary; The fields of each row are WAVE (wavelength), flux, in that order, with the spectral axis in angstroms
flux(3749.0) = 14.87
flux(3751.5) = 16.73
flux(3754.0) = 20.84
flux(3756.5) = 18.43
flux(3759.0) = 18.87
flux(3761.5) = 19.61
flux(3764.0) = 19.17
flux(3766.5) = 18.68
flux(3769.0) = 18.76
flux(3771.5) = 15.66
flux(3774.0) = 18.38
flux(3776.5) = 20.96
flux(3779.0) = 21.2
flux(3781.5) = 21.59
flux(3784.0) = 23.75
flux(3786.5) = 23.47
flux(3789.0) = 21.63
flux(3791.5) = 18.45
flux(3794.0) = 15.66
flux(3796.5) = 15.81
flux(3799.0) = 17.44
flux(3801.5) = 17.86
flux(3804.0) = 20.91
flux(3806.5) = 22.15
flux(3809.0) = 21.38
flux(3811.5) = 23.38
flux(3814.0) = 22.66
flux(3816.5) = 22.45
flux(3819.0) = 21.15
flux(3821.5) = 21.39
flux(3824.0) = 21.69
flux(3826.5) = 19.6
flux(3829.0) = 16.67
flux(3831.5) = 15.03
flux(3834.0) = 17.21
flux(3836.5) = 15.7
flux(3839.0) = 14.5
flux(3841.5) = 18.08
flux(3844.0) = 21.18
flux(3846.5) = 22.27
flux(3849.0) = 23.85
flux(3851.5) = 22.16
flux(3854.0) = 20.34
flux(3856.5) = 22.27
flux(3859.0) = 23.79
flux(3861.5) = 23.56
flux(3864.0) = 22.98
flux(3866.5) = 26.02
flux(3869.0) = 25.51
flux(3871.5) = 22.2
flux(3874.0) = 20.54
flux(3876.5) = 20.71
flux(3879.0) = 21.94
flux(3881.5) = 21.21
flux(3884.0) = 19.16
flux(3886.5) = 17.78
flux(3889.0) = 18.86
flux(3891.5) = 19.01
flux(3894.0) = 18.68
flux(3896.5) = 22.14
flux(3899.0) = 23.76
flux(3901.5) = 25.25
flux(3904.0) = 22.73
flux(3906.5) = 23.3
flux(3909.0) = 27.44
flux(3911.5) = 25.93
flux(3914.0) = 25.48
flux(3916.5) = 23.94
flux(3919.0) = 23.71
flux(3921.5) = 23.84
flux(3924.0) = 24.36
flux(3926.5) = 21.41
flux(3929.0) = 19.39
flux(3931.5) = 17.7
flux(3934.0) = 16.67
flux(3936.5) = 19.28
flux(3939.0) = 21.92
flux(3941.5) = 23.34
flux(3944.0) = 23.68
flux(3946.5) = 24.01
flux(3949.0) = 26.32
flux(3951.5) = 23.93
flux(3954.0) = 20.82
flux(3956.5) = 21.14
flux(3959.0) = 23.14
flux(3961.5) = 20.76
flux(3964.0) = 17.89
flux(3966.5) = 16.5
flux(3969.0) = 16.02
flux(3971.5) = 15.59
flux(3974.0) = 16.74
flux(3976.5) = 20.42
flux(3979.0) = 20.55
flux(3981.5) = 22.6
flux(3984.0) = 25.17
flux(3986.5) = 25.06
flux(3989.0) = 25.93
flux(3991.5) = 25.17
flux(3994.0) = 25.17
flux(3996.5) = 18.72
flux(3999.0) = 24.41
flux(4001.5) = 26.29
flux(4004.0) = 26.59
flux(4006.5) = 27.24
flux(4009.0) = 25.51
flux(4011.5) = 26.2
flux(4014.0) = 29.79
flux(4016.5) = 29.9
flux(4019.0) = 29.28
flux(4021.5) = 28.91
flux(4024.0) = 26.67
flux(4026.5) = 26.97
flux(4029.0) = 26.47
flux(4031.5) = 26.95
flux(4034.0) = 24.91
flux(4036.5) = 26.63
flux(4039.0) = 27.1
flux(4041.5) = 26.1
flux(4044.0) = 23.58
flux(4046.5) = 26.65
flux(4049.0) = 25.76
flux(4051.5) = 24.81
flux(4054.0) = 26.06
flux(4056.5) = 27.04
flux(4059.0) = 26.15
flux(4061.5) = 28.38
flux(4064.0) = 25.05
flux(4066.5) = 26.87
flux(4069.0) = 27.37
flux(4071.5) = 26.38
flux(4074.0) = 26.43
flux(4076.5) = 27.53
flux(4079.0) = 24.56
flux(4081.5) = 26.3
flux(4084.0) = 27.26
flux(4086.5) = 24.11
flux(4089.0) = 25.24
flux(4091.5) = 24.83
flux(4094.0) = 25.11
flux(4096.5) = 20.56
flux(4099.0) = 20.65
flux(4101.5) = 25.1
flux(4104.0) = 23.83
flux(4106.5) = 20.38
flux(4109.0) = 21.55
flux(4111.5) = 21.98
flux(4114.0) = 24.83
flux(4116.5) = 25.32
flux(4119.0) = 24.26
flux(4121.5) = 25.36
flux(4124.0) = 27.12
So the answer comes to 1.32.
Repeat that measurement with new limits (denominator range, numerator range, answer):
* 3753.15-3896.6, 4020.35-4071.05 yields 1.46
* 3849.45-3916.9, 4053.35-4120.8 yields 1.23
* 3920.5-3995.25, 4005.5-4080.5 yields 1.30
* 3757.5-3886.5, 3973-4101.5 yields 1.39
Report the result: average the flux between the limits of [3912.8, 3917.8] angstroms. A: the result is 24.7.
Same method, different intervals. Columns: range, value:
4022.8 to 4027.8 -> 26.8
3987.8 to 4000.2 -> 23.9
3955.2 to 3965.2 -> 20.7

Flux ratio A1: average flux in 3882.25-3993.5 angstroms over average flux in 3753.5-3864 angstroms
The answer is 1.1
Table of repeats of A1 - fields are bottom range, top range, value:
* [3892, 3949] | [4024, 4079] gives 1.16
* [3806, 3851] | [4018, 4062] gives 1.33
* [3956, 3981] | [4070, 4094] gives 1.37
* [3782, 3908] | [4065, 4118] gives 1.18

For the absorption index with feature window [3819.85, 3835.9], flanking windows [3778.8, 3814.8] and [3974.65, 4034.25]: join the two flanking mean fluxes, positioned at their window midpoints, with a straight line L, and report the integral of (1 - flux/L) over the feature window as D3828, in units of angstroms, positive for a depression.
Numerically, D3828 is 2.00 angstroms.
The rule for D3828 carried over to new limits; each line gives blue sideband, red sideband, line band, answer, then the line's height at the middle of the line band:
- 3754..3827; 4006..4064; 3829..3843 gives 3.34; 21.3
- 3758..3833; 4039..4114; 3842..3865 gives -1.56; 20.9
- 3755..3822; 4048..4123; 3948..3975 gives 3.56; 22.9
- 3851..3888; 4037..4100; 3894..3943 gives 0.53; 22.9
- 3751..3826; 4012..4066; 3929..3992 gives 9.08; 24.7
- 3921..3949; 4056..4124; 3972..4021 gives -3.77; 22.9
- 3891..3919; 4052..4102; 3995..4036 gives -2.82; 24.8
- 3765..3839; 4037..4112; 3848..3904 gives -2.19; 21.1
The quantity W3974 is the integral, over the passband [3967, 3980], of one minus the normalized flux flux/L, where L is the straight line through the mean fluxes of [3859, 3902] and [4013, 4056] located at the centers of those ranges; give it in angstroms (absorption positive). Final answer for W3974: 3.7 angstroms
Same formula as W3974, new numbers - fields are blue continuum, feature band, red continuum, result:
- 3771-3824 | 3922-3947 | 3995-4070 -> 2.88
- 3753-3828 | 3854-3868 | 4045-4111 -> -1.40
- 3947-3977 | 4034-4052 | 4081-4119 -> -2.89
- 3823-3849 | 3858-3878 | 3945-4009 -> -3.97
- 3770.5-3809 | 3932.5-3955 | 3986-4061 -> 1.73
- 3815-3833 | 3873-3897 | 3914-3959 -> 1.29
